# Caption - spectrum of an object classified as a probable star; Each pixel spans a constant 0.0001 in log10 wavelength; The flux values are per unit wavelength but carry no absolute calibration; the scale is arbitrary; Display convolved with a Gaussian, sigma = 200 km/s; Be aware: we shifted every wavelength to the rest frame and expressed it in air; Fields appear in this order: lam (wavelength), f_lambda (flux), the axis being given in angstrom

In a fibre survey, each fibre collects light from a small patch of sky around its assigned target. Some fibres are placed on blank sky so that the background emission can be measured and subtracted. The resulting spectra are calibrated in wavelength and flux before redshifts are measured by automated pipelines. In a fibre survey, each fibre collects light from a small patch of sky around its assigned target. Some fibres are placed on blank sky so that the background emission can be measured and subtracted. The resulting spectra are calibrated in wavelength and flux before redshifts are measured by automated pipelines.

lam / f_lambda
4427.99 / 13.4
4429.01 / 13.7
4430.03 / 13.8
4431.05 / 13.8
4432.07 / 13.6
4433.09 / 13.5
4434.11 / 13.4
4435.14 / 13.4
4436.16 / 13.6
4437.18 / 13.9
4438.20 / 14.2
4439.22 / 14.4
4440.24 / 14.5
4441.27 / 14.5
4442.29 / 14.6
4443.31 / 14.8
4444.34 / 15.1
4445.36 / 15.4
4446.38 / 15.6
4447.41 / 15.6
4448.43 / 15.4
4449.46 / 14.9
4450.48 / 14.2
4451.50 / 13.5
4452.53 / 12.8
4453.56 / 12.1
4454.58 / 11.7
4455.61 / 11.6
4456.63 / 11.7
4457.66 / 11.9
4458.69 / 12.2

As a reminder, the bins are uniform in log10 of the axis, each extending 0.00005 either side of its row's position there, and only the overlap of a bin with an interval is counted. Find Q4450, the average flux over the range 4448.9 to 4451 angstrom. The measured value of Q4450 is 14.6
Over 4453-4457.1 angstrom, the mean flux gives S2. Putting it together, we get 11.8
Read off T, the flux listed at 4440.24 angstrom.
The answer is 14.5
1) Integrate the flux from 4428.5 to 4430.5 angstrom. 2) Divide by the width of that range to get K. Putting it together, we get 13.7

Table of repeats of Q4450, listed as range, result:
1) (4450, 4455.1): 12.8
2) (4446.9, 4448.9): 15.5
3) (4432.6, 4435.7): 13.4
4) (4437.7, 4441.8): 14.4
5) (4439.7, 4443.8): 14.6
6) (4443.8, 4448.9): 15.4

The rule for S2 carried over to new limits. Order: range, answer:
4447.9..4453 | 14.2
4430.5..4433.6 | 13.6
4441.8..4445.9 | 15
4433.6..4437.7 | 13.6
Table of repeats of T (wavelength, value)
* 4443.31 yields 14.8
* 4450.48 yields 14.2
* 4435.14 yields 13.4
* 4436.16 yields 13.6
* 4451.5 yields 13.5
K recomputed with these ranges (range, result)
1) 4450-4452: 13.9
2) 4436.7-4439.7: 14.2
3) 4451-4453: 13.1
